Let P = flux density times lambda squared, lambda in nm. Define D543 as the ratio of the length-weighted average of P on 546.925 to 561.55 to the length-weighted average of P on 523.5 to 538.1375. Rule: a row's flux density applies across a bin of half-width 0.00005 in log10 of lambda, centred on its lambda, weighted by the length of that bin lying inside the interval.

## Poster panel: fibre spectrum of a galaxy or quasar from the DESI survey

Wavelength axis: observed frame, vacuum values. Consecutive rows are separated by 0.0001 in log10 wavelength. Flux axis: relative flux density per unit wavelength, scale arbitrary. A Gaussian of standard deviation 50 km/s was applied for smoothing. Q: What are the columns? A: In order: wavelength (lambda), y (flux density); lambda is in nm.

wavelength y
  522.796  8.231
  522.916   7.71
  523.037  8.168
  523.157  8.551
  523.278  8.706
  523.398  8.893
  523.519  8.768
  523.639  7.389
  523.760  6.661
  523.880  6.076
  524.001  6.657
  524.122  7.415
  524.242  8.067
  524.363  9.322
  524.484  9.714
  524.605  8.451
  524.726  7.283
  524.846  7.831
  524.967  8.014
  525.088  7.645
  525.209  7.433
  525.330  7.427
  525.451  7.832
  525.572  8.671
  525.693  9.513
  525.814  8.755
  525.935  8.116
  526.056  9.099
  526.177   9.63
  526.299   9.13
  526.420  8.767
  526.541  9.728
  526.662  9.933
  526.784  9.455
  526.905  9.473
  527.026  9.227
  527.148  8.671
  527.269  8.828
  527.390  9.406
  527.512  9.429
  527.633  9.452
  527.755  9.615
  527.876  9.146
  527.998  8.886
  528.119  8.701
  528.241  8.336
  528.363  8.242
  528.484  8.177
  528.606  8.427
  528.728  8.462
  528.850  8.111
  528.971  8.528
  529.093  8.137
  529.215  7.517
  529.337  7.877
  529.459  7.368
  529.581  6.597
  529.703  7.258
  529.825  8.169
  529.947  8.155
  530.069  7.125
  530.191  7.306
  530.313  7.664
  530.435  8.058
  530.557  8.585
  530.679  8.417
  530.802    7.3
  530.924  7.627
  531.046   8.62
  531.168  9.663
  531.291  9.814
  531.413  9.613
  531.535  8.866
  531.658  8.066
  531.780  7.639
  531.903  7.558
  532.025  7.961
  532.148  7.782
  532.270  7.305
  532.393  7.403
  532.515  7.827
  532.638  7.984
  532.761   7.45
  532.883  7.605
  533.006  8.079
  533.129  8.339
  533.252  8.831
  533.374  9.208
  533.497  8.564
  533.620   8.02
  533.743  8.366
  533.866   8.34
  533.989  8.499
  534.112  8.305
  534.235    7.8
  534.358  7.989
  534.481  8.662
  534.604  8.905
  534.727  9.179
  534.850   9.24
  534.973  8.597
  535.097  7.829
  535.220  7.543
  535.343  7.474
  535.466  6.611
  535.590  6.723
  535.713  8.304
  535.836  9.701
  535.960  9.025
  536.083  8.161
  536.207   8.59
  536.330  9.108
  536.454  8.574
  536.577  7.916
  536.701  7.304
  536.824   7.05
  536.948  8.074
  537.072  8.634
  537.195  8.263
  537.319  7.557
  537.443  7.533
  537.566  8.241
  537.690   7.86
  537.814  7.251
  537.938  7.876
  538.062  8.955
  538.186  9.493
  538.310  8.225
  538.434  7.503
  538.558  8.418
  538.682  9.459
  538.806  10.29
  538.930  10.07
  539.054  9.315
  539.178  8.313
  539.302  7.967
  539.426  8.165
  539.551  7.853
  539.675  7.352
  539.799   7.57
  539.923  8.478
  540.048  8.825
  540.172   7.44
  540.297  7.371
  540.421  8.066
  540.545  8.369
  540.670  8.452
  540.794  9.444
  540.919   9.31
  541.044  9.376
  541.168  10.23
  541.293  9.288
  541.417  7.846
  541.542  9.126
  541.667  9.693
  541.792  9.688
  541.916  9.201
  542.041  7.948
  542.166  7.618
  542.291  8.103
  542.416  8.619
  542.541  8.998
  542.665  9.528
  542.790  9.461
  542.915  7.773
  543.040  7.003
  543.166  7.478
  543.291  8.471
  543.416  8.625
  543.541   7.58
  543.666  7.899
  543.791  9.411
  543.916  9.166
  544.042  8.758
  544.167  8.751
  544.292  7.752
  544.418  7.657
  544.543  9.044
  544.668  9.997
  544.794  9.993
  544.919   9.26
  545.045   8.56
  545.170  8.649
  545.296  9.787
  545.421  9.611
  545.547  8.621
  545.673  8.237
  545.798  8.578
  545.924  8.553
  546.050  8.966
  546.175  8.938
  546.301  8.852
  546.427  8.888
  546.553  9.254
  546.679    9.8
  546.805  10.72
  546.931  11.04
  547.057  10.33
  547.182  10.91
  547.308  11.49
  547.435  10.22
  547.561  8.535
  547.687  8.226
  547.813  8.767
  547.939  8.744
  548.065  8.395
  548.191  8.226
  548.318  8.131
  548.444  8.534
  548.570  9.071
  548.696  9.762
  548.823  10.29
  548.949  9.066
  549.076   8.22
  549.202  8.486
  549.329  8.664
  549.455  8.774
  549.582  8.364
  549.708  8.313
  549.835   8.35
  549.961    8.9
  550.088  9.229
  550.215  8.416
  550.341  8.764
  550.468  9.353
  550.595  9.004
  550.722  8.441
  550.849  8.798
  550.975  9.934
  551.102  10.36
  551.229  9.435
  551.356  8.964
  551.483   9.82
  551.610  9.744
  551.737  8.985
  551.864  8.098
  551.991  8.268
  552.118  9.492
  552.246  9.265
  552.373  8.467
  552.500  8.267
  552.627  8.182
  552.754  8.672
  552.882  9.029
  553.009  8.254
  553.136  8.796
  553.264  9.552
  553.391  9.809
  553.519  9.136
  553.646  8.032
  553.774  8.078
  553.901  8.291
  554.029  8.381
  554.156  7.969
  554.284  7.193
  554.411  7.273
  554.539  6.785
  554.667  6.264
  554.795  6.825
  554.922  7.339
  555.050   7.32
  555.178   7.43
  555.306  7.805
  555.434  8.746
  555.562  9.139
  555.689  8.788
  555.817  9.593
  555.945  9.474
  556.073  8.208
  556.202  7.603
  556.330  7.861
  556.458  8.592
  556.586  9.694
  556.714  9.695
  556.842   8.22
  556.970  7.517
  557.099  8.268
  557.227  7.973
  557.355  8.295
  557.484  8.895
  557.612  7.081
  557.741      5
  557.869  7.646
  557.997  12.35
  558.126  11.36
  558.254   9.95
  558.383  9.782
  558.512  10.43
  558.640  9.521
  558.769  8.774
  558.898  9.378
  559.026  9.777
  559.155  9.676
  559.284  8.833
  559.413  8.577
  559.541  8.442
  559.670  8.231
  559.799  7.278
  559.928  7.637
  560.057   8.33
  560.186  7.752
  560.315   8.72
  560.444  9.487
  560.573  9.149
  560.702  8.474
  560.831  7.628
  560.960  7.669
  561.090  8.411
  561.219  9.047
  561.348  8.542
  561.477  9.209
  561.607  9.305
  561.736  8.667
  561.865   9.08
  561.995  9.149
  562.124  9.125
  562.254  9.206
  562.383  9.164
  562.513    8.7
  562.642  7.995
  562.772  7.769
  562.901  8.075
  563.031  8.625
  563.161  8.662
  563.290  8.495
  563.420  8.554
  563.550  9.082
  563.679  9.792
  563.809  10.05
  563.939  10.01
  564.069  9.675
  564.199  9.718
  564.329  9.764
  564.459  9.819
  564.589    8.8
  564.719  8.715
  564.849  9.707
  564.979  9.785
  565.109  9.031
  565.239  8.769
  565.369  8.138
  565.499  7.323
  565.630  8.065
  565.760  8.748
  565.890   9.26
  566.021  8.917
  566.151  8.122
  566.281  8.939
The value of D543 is 1.15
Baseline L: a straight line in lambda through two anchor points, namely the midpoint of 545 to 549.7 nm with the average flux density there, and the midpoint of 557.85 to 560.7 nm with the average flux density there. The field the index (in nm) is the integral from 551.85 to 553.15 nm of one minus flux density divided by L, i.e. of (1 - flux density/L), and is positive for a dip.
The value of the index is 0.07 nm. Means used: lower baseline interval 9.14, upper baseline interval 9.15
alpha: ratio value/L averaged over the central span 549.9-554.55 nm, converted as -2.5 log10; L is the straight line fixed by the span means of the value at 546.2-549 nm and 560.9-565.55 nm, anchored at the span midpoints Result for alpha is 0.06 mag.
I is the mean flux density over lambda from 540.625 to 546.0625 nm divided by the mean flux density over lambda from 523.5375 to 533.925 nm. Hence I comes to 1.1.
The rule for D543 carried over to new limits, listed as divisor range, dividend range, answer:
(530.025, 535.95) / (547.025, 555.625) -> 1.14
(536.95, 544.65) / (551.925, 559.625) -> 1.06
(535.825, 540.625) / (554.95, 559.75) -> 1.13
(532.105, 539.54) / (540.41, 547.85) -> 1.12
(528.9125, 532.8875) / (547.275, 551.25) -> 1.20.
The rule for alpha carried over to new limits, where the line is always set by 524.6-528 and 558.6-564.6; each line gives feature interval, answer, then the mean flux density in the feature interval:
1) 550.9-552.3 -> -0.056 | 9.3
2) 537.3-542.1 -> 0.032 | 8.56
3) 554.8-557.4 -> 0.062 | 8.35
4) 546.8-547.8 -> -0.145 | 10.1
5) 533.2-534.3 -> 0.047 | 8.43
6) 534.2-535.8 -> 0.091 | 8.1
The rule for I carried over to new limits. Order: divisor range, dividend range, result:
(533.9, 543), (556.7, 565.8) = 1.05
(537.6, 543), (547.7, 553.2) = 1.03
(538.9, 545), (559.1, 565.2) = 1.03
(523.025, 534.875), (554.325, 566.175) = 1.04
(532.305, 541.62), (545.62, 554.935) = 1.06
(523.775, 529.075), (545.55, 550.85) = 1.06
